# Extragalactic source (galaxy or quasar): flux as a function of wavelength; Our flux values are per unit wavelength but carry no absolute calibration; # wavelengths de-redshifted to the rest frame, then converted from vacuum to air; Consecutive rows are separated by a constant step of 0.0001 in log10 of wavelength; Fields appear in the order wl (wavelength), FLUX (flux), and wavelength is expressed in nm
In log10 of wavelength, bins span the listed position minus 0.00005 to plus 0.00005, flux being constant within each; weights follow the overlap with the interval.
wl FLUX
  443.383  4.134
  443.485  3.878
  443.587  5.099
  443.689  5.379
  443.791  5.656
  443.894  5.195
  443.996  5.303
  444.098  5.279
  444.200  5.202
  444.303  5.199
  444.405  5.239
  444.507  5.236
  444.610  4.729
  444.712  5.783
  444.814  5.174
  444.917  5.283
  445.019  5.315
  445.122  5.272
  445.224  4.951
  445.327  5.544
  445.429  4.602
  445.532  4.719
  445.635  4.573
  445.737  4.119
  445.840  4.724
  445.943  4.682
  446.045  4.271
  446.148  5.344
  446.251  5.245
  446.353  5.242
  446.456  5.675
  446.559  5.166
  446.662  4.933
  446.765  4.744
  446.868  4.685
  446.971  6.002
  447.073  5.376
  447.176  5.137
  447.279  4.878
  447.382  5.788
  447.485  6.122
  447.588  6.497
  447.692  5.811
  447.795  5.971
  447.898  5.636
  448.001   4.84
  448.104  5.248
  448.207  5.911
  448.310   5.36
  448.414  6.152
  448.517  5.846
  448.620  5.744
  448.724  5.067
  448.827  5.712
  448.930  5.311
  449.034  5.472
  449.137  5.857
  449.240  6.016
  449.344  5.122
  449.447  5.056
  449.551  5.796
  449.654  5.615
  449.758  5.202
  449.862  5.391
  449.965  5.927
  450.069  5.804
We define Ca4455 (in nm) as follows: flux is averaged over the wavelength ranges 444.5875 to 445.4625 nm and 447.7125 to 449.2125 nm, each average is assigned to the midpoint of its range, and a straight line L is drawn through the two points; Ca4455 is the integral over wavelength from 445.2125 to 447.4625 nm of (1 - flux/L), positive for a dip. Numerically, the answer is 0.14 nm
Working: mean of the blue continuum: 5.21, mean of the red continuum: 5.6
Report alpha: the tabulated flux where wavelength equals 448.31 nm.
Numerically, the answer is 5.36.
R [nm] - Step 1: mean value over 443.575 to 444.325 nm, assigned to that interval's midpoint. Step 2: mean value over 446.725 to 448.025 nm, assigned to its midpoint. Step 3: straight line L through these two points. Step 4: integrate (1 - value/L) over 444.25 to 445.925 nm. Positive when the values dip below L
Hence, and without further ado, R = 0.109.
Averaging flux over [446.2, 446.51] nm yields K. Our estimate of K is 5.39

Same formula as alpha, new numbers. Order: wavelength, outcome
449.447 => 5.056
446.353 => 5.242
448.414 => 6.152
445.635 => 4.573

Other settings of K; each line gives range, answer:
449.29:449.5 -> 5.09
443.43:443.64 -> 4.5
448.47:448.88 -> 5.59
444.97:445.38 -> 5.27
